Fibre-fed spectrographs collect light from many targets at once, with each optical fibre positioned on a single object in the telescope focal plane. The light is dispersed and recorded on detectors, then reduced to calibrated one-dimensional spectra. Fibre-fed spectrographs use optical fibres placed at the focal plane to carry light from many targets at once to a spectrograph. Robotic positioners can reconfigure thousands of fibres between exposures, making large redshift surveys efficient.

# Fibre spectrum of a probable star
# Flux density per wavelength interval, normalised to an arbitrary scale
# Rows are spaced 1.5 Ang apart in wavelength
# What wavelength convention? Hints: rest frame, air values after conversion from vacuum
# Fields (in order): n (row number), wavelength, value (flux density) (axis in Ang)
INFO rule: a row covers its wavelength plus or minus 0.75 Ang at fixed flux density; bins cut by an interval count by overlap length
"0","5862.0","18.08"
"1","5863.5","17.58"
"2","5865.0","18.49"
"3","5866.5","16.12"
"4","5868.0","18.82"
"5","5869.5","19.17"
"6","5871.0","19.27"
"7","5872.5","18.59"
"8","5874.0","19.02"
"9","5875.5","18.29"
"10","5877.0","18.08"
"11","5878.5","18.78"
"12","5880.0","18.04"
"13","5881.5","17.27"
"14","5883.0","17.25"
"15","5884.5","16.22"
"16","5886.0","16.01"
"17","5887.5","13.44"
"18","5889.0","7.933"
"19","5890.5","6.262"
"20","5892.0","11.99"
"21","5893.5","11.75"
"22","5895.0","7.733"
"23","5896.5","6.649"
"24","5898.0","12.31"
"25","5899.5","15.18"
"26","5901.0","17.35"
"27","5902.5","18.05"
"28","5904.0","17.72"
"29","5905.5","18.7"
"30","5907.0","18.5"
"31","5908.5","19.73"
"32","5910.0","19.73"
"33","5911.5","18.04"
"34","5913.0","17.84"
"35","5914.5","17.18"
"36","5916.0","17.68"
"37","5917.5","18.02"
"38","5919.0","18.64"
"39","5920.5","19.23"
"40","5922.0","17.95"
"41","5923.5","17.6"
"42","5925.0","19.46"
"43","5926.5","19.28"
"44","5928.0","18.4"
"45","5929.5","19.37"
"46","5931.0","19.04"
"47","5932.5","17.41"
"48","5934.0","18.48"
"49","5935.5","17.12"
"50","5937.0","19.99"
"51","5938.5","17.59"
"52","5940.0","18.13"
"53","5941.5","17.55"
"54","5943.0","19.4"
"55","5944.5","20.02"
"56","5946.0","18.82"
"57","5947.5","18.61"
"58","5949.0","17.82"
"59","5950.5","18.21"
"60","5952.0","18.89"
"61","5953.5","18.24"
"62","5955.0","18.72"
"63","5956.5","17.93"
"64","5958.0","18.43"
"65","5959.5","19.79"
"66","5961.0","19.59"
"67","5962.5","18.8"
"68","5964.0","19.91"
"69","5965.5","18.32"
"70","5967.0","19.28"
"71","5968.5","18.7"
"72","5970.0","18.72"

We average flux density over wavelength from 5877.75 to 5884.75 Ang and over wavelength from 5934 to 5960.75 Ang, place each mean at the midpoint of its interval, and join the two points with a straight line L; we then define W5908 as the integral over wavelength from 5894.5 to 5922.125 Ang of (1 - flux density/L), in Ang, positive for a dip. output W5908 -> 2.0 Ang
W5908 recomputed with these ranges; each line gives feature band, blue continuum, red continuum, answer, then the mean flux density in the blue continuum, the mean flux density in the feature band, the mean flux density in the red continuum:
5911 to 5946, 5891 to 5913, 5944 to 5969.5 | -3.0 Ang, 15.2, 18.4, 18.8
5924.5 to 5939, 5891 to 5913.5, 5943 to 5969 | -1.2 Ang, 15.3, 18.6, 18.8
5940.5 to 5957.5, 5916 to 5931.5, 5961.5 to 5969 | 0.3 Ang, 18.6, 18.6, 19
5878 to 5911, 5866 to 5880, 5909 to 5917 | 6.2 Ang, 18.5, 14.8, 18.1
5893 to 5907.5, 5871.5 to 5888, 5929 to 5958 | 2.8 Ang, 17.5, 14.4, 18.5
